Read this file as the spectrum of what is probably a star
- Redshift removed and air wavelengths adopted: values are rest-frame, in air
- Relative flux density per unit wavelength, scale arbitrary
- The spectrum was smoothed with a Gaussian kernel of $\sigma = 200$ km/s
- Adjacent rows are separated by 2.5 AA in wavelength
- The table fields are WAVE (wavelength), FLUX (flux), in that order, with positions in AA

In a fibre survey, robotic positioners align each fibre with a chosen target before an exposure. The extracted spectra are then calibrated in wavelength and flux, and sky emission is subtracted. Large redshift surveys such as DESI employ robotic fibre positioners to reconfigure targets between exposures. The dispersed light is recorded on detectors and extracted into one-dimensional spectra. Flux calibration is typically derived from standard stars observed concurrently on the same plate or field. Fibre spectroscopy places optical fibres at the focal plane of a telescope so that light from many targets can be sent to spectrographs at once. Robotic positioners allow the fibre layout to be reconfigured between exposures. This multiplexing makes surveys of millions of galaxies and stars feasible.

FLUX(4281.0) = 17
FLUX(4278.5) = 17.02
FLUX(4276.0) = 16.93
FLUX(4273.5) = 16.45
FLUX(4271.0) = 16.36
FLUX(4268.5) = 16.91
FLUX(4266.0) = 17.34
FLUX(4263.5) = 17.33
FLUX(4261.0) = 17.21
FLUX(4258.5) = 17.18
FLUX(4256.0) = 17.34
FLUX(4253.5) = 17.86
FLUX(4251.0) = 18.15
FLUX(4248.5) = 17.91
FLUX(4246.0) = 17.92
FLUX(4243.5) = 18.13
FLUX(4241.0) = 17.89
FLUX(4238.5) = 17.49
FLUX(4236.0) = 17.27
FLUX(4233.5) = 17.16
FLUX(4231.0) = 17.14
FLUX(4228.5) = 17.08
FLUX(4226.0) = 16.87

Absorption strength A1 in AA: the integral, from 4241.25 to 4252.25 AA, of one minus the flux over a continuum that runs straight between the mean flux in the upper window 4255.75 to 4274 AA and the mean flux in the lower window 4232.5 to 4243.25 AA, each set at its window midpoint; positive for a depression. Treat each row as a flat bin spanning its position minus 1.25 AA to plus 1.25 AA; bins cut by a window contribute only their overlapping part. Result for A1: -0.4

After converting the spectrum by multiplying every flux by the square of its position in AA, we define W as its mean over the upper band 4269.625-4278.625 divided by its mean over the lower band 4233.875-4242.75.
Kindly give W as 1.0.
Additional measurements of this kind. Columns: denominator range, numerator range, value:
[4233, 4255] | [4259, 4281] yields 0.97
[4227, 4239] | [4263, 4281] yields 1.00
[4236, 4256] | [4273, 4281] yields 0.96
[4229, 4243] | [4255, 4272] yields 0.99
